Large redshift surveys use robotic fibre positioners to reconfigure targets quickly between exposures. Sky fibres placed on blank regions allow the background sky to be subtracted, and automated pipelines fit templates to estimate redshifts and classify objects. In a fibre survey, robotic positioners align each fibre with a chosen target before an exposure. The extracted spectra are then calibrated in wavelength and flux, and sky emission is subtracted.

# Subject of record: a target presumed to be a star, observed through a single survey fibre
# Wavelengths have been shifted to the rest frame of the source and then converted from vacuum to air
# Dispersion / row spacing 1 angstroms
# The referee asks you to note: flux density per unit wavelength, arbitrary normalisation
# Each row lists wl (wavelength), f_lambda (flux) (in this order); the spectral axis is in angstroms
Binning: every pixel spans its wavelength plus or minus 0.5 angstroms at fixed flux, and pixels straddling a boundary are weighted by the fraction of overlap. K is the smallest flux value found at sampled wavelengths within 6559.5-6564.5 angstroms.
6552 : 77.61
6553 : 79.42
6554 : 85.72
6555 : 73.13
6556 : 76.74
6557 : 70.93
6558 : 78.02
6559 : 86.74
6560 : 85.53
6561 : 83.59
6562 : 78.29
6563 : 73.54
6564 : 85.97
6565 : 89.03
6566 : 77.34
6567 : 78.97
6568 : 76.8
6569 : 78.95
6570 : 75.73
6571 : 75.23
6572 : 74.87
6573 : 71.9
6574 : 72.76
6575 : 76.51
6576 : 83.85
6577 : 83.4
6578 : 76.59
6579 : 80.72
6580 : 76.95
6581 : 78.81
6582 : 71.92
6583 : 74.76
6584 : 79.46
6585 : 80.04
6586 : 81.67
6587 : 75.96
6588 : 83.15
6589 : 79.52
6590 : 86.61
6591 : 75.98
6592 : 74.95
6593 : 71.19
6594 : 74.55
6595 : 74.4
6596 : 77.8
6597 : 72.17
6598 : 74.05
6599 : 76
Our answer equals 73.54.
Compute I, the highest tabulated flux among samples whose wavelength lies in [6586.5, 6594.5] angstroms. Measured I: 86.61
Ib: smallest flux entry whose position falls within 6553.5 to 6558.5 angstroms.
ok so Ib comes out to 70.93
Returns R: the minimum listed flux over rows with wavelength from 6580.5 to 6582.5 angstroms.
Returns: 71.92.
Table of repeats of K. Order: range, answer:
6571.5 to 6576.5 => 71.9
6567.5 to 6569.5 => 76.8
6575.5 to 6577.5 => 83.4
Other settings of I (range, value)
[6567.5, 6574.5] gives 78.95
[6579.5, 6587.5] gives 81.67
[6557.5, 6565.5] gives 89.03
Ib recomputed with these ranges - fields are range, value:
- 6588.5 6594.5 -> 71.19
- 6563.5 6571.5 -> 75.23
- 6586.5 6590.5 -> 75.96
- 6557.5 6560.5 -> 78.02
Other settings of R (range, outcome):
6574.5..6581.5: 76.51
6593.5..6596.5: 74.4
